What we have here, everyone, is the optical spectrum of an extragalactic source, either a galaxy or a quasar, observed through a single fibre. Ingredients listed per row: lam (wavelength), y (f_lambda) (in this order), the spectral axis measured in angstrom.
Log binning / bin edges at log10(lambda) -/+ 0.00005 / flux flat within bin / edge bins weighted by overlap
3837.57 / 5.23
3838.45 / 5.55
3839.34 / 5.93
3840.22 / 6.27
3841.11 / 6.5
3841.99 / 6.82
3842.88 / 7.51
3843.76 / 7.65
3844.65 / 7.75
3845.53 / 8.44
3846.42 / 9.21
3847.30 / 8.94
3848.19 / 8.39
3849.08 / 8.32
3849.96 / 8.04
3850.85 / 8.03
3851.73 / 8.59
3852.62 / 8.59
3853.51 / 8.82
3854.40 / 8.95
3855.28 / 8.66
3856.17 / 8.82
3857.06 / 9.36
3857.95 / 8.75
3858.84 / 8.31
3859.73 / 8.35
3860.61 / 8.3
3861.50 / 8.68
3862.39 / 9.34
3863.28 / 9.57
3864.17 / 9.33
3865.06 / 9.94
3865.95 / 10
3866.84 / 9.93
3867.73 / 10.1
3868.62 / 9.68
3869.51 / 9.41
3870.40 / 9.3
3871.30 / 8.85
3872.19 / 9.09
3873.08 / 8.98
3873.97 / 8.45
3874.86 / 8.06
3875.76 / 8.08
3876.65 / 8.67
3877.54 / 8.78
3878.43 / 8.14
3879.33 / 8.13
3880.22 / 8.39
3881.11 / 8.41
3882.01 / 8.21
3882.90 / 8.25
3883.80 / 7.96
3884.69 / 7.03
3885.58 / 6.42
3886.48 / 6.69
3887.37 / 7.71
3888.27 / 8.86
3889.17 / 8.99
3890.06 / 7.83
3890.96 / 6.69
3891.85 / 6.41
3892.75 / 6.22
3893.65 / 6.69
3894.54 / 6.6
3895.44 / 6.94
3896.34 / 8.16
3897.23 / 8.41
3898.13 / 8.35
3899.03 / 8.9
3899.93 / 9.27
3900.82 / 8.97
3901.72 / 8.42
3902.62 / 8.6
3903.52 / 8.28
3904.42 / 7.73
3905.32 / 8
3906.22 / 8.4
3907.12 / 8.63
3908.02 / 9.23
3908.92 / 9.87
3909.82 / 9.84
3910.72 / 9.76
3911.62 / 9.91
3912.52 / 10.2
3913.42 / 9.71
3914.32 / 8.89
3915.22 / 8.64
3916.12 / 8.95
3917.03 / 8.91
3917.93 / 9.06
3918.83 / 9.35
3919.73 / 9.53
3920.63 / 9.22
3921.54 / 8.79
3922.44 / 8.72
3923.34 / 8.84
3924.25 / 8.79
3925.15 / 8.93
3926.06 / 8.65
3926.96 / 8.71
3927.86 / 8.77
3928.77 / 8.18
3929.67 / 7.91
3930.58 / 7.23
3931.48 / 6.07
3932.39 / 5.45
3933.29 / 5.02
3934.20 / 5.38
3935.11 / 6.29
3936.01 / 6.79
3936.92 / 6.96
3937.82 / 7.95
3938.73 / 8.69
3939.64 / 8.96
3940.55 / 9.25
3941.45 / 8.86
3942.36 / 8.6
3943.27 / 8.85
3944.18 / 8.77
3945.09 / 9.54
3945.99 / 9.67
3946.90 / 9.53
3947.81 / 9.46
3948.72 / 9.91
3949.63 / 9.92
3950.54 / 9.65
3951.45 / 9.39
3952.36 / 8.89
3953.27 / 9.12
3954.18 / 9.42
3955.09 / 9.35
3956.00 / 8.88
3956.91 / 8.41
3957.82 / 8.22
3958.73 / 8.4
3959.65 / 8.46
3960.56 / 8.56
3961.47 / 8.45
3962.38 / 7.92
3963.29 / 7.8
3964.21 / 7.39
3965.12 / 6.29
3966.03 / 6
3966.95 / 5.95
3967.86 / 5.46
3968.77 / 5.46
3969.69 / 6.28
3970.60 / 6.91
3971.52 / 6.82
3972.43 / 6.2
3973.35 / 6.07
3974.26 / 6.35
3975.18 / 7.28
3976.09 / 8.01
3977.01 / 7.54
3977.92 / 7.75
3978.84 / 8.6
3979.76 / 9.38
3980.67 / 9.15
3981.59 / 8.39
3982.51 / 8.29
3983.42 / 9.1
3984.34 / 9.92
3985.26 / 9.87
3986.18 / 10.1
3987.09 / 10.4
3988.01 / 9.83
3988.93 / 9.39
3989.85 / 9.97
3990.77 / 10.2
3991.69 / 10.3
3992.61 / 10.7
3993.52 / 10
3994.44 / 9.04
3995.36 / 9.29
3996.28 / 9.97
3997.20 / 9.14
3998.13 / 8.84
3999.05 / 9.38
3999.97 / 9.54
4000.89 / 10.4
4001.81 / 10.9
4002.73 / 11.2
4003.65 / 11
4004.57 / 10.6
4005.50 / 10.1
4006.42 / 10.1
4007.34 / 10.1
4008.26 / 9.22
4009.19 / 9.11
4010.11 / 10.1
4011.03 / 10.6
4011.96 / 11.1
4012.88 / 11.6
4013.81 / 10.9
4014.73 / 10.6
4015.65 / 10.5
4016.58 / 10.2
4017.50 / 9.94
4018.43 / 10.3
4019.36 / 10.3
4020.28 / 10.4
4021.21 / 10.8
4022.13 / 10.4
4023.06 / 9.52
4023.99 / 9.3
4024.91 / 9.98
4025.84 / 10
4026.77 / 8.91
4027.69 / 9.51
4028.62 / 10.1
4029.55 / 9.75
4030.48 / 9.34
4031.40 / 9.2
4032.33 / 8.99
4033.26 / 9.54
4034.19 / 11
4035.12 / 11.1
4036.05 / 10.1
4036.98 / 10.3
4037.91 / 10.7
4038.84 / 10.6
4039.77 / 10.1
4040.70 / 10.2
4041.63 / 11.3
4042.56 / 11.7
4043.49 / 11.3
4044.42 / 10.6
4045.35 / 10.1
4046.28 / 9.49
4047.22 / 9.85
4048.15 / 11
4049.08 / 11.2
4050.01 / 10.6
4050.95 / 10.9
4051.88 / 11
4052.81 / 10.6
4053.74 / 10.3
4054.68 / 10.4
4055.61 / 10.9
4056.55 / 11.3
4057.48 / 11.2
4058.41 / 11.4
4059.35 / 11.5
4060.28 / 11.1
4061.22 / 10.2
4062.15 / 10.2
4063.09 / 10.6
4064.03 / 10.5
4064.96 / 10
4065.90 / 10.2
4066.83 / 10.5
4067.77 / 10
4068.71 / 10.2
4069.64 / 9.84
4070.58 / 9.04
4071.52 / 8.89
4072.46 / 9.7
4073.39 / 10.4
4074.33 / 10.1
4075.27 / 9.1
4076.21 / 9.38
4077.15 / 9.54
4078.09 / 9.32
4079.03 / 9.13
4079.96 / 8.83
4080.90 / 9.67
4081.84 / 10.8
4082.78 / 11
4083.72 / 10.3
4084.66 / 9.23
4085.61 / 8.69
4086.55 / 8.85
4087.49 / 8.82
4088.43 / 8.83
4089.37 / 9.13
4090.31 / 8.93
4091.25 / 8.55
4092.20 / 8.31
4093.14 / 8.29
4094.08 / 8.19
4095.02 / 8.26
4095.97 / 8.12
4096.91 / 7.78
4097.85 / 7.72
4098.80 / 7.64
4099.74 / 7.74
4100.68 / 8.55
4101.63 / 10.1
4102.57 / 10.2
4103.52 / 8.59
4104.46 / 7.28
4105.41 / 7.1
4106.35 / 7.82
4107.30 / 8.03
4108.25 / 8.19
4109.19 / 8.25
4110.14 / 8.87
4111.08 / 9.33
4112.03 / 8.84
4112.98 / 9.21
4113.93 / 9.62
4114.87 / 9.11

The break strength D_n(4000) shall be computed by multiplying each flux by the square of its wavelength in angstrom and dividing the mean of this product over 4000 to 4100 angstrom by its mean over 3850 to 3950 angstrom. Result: 1.3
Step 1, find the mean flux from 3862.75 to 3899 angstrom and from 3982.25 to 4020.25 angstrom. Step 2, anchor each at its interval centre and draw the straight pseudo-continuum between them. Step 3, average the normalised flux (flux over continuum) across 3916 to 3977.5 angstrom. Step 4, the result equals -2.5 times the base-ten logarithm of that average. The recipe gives 0.15 mag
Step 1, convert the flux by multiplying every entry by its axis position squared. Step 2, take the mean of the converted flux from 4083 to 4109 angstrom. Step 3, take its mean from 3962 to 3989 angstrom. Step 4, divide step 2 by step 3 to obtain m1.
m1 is 1.2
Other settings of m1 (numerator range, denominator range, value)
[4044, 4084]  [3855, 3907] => 1.34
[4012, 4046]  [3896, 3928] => 1.22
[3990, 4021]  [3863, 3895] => 1.30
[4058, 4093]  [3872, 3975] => 1.29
